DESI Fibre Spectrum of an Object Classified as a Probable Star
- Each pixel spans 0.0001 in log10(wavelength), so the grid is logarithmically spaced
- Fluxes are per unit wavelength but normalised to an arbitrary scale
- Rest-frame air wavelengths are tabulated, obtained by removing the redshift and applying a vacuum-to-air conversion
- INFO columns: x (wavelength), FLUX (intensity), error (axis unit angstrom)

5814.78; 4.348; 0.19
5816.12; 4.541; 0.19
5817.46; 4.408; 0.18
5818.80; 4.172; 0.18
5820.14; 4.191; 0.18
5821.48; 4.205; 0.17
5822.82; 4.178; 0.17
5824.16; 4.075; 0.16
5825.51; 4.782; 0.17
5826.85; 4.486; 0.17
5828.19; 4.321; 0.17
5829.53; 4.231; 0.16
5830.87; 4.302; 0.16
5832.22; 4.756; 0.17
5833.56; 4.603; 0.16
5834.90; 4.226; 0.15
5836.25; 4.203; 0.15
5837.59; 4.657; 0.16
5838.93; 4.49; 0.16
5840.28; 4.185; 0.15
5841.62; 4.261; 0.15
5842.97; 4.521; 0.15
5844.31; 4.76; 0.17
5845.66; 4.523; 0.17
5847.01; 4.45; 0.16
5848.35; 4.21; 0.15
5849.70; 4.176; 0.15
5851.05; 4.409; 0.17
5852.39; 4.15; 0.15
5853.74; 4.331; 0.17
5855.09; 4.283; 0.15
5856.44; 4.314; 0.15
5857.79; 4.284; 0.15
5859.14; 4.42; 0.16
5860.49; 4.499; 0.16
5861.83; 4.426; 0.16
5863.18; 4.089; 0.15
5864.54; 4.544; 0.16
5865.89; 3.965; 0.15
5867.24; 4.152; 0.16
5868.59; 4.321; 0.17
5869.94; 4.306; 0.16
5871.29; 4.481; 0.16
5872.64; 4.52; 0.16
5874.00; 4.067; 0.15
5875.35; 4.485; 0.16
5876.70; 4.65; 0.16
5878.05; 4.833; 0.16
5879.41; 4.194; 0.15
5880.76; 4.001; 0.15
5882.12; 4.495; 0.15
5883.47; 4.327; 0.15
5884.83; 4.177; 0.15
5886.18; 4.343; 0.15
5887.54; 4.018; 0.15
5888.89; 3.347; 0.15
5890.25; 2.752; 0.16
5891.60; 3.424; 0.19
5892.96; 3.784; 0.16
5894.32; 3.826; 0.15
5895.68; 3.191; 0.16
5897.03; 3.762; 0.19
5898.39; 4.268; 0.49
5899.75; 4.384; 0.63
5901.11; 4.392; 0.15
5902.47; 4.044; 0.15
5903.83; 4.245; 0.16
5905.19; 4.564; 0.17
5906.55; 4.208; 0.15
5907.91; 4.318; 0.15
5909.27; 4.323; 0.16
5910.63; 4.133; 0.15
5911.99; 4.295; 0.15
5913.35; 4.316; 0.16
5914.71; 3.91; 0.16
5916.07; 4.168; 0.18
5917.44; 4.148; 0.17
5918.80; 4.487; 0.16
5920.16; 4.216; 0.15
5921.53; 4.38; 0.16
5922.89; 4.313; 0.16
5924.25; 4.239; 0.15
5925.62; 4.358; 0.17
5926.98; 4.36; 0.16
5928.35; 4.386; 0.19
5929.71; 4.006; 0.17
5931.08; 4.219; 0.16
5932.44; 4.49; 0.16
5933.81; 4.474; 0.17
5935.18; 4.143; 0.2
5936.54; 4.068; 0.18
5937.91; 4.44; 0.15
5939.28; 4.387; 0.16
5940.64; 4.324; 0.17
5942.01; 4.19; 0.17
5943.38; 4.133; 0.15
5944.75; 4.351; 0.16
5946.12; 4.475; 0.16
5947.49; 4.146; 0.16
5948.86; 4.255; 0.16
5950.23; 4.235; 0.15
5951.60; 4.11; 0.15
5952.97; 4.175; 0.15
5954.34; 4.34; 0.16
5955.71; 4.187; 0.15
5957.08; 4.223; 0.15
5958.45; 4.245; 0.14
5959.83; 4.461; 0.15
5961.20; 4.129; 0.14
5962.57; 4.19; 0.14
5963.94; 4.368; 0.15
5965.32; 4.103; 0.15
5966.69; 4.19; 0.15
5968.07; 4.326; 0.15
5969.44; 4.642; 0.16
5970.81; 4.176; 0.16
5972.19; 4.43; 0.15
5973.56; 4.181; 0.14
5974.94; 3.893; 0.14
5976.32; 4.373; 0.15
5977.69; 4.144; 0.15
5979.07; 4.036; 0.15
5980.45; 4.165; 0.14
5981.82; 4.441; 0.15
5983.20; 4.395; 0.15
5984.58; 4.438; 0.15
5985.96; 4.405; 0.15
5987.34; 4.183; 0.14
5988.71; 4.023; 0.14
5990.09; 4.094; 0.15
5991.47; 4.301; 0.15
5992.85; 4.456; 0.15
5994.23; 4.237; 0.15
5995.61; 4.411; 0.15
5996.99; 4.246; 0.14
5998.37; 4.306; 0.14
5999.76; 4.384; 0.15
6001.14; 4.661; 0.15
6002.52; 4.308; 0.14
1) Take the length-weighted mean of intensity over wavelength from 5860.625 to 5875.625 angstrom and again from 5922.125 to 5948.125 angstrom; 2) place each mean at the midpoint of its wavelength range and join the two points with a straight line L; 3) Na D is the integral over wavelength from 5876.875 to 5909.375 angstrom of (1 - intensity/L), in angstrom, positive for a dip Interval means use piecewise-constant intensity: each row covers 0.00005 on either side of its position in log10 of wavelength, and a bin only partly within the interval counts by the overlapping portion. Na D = 1.86 angstrom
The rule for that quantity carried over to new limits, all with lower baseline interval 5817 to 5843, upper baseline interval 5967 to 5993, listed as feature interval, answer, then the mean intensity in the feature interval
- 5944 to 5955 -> 0.1 angstrom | 4.26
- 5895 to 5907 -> 0.5 angstrom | 4.12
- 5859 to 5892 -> 1.0 angstrom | 4.2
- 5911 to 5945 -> 0.2 angstrom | 4.27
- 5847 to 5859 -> 0.2 angstrom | 4.29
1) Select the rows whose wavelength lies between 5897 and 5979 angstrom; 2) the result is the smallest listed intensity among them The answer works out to 3.762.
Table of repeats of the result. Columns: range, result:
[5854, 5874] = 3.965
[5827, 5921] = 2.752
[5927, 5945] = 4.006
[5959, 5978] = 3.893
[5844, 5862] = 4.15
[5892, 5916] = 3.191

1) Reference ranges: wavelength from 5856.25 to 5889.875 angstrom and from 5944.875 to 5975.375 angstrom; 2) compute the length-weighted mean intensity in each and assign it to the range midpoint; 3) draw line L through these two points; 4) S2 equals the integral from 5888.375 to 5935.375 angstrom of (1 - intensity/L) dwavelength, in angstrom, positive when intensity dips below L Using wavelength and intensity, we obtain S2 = 1.7 angstrom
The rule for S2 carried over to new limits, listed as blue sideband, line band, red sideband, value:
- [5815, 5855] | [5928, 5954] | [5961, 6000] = 0.2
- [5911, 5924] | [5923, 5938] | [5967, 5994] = -0.1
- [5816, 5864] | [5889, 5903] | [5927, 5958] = 1.8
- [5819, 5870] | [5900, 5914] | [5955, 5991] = 0.0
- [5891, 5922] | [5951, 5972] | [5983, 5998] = -0.2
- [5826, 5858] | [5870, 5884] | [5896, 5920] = -0.3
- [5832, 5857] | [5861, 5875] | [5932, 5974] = 0.2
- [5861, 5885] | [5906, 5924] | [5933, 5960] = 0.2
